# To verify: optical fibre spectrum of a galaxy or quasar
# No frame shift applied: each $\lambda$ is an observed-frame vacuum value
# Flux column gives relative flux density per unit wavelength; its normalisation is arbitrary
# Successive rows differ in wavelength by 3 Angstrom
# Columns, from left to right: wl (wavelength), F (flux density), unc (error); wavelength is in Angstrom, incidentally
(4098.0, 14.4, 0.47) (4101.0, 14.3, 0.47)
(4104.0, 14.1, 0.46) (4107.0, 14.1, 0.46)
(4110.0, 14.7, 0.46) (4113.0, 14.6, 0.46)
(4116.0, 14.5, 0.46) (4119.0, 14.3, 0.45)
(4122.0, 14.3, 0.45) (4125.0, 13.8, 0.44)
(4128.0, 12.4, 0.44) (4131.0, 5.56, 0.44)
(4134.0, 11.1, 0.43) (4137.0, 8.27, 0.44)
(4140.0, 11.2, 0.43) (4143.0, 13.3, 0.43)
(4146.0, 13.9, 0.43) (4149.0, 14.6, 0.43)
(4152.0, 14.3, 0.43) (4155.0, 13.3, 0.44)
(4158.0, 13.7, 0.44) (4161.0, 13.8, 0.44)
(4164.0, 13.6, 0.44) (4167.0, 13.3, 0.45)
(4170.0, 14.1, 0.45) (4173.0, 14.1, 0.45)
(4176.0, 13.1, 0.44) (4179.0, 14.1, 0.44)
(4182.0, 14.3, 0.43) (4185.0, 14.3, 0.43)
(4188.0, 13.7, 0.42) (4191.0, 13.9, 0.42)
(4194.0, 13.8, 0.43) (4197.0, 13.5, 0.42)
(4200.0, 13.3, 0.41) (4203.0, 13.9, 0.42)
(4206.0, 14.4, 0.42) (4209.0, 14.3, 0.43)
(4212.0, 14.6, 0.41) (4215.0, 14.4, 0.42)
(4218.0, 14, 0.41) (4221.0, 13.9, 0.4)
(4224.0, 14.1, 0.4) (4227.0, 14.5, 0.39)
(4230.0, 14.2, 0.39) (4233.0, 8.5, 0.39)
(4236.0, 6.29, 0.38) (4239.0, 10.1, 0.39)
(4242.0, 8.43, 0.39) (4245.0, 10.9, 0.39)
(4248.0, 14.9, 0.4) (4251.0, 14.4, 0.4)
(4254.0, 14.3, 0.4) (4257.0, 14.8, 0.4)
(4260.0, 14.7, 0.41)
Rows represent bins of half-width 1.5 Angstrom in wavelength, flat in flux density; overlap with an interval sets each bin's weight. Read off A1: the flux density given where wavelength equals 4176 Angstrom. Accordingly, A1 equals 13.1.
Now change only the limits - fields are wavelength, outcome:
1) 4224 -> 14.1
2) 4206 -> 14.4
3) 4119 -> 14.3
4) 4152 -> 14.3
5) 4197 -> 13.5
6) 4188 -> 13.7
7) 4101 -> 14.3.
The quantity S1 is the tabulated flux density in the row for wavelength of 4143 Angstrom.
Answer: 13.3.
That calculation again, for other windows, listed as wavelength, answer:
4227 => 14.5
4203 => 13.9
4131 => 5.56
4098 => 14.4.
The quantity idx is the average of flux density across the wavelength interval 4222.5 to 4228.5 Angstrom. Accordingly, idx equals 14.3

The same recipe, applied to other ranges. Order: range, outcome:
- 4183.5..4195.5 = 13.9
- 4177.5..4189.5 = 14.1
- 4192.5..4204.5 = 13.6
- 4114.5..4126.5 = 14.2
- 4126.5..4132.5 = 8.98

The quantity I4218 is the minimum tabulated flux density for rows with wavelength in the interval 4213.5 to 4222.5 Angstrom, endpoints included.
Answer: 13.9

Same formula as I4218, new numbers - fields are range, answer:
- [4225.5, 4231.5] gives 14.2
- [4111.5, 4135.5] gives 5.56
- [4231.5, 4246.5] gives 6.29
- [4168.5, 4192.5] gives 13.1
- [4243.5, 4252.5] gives 10.9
